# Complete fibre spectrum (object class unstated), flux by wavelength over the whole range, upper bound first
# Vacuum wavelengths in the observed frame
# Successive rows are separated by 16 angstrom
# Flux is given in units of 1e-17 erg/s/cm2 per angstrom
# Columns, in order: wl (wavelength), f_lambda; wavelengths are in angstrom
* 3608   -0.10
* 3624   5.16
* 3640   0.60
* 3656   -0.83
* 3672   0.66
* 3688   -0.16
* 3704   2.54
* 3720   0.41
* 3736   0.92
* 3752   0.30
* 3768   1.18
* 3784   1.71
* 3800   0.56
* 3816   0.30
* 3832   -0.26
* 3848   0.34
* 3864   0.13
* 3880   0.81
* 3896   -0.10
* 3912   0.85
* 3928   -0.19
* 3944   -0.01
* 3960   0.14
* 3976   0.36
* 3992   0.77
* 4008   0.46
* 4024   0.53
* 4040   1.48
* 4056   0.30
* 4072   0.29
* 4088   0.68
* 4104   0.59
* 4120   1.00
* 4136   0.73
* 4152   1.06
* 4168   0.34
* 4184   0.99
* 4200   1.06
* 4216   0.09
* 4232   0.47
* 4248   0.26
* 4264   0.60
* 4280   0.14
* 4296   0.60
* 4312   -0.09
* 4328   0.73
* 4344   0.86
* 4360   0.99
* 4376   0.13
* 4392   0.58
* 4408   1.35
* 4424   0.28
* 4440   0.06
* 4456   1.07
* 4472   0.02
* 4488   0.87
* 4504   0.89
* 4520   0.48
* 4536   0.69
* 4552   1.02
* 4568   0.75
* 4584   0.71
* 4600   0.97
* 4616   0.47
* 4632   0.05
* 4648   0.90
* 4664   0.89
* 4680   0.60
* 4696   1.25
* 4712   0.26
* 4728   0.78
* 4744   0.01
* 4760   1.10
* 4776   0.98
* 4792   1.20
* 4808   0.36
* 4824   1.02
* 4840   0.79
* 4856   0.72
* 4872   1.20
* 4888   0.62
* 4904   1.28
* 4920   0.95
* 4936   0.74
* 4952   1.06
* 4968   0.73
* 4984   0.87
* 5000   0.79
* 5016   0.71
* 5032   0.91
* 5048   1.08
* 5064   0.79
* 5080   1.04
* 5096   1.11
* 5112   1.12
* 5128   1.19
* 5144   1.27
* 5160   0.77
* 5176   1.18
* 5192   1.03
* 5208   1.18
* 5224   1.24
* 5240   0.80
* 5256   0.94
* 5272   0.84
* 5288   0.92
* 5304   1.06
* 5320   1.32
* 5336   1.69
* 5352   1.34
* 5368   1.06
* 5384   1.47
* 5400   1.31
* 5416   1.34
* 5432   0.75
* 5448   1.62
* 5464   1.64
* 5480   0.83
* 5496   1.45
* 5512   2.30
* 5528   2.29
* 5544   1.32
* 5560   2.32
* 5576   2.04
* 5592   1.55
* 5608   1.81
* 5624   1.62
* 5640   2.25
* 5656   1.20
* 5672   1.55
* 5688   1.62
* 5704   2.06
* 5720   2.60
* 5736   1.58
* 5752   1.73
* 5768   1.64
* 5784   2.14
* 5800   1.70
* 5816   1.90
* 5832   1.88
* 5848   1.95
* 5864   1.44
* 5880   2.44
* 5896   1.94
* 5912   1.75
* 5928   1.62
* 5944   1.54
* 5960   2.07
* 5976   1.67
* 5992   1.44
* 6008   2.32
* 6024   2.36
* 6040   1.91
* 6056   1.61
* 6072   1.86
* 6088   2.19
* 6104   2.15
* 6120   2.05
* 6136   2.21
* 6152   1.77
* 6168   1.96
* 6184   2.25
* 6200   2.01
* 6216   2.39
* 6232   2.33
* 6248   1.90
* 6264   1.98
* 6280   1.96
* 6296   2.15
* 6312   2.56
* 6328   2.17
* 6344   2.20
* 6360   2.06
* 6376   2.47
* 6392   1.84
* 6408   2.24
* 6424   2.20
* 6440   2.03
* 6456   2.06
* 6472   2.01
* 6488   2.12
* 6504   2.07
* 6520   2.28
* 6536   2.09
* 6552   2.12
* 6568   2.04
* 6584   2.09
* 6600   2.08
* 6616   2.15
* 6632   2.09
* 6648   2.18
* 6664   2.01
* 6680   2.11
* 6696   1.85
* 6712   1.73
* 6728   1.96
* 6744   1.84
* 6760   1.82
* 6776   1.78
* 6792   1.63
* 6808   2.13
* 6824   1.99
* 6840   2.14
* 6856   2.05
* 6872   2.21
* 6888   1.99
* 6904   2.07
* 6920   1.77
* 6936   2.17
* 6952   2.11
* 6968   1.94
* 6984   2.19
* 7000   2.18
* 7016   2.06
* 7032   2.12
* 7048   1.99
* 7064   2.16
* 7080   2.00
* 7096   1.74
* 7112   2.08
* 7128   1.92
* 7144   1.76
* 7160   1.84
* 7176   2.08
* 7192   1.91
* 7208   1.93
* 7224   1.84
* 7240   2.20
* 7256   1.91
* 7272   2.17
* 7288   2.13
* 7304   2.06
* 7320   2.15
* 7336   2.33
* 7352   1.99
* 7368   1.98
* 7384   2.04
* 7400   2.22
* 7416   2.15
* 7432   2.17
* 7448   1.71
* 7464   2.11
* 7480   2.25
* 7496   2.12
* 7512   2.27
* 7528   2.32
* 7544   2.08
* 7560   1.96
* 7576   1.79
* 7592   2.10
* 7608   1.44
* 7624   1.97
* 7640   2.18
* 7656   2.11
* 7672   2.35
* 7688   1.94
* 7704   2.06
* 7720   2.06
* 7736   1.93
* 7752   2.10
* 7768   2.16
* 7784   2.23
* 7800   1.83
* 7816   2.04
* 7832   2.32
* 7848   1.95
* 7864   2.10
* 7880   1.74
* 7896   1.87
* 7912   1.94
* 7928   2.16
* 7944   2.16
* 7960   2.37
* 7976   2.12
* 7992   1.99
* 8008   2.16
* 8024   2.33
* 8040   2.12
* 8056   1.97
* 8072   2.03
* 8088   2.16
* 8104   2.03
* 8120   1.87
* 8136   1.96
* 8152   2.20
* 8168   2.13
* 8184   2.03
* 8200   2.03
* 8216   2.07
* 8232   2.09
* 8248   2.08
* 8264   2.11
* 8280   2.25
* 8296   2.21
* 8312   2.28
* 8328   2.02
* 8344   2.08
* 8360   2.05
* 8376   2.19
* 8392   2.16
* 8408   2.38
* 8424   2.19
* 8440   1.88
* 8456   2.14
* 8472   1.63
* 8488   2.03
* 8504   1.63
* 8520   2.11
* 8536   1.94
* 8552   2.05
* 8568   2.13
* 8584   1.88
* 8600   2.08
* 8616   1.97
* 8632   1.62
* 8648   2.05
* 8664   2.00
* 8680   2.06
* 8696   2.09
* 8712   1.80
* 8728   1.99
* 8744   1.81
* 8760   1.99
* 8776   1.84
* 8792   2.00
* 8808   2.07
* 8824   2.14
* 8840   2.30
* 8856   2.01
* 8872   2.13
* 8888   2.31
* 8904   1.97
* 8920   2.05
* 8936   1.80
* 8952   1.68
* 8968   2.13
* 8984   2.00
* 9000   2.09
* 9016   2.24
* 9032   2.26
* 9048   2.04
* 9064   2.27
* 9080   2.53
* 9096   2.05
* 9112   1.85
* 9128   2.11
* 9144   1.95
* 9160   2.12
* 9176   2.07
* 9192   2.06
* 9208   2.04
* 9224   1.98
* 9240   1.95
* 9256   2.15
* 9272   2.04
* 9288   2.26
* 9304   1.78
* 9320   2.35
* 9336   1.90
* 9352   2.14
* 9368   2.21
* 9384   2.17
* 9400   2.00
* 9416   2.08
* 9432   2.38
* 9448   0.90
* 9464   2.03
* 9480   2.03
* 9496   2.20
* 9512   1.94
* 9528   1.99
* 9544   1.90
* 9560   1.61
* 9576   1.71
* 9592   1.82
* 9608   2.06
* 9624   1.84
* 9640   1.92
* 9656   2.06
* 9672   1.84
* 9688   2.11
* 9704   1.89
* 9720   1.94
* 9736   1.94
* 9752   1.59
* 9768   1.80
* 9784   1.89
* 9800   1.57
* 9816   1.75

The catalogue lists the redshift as 0.380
